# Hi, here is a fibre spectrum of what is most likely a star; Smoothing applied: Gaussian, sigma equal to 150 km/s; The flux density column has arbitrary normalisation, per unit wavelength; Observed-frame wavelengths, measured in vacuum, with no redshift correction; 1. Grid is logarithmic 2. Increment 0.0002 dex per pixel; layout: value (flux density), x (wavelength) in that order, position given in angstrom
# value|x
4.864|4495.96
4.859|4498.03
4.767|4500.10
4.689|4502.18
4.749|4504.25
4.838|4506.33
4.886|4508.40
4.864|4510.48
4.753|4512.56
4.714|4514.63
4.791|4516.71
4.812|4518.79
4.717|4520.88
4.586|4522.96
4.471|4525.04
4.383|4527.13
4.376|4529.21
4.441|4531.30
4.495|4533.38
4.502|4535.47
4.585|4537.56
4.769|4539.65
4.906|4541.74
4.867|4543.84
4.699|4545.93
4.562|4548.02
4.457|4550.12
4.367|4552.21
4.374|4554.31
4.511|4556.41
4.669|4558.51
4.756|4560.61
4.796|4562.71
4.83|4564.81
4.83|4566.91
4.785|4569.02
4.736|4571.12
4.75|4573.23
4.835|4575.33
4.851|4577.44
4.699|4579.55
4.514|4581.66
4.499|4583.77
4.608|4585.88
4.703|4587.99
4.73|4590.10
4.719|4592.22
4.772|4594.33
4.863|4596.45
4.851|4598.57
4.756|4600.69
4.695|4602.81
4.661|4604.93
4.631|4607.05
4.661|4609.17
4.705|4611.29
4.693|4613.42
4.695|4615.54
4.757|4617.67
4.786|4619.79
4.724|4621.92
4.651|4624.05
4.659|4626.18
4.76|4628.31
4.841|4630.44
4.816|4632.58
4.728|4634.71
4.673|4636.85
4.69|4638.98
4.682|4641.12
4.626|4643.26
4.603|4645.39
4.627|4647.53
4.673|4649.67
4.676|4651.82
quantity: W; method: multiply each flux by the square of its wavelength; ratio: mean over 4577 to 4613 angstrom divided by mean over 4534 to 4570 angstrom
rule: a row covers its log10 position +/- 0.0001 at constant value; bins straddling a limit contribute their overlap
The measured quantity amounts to 1.03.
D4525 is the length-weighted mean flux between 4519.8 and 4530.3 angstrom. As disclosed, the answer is 4.5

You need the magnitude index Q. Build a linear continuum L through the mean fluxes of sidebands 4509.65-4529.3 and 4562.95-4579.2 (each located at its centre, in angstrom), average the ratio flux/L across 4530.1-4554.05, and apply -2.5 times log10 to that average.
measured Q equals 0.03 mag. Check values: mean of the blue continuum 4.66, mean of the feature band 4.6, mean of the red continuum 4.8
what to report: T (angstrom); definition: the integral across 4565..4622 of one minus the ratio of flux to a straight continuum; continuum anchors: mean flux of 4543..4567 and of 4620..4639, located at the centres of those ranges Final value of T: -0.5 angstrom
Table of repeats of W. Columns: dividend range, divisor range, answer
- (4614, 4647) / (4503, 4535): 1.06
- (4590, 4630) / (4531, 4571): 1.04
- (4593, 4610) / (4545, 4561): 1.07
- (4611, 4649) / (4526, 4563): 1.07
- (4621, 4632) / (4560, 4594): 1.02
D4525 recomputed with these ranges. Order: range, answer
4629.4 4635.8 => 4.79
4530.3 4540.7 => 4.56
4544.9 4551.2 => 4.57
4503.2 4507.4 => 4.8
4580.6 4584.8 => 4.51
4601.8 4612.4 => 4.67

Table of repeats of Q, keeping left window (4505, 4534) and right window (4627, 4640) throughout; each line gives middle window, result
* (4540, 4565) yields 0.01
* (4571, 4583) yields 0.00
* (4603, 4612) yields 0.01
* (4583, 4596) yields 0.01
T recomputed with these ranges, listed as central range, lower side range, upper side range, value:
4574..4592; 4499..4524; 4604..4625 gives 0.1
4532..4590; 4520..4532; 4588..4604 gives -0.5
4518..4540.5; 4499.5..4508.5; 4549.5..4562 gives 0.5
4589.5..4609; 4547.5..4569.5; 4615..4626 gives -0.2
